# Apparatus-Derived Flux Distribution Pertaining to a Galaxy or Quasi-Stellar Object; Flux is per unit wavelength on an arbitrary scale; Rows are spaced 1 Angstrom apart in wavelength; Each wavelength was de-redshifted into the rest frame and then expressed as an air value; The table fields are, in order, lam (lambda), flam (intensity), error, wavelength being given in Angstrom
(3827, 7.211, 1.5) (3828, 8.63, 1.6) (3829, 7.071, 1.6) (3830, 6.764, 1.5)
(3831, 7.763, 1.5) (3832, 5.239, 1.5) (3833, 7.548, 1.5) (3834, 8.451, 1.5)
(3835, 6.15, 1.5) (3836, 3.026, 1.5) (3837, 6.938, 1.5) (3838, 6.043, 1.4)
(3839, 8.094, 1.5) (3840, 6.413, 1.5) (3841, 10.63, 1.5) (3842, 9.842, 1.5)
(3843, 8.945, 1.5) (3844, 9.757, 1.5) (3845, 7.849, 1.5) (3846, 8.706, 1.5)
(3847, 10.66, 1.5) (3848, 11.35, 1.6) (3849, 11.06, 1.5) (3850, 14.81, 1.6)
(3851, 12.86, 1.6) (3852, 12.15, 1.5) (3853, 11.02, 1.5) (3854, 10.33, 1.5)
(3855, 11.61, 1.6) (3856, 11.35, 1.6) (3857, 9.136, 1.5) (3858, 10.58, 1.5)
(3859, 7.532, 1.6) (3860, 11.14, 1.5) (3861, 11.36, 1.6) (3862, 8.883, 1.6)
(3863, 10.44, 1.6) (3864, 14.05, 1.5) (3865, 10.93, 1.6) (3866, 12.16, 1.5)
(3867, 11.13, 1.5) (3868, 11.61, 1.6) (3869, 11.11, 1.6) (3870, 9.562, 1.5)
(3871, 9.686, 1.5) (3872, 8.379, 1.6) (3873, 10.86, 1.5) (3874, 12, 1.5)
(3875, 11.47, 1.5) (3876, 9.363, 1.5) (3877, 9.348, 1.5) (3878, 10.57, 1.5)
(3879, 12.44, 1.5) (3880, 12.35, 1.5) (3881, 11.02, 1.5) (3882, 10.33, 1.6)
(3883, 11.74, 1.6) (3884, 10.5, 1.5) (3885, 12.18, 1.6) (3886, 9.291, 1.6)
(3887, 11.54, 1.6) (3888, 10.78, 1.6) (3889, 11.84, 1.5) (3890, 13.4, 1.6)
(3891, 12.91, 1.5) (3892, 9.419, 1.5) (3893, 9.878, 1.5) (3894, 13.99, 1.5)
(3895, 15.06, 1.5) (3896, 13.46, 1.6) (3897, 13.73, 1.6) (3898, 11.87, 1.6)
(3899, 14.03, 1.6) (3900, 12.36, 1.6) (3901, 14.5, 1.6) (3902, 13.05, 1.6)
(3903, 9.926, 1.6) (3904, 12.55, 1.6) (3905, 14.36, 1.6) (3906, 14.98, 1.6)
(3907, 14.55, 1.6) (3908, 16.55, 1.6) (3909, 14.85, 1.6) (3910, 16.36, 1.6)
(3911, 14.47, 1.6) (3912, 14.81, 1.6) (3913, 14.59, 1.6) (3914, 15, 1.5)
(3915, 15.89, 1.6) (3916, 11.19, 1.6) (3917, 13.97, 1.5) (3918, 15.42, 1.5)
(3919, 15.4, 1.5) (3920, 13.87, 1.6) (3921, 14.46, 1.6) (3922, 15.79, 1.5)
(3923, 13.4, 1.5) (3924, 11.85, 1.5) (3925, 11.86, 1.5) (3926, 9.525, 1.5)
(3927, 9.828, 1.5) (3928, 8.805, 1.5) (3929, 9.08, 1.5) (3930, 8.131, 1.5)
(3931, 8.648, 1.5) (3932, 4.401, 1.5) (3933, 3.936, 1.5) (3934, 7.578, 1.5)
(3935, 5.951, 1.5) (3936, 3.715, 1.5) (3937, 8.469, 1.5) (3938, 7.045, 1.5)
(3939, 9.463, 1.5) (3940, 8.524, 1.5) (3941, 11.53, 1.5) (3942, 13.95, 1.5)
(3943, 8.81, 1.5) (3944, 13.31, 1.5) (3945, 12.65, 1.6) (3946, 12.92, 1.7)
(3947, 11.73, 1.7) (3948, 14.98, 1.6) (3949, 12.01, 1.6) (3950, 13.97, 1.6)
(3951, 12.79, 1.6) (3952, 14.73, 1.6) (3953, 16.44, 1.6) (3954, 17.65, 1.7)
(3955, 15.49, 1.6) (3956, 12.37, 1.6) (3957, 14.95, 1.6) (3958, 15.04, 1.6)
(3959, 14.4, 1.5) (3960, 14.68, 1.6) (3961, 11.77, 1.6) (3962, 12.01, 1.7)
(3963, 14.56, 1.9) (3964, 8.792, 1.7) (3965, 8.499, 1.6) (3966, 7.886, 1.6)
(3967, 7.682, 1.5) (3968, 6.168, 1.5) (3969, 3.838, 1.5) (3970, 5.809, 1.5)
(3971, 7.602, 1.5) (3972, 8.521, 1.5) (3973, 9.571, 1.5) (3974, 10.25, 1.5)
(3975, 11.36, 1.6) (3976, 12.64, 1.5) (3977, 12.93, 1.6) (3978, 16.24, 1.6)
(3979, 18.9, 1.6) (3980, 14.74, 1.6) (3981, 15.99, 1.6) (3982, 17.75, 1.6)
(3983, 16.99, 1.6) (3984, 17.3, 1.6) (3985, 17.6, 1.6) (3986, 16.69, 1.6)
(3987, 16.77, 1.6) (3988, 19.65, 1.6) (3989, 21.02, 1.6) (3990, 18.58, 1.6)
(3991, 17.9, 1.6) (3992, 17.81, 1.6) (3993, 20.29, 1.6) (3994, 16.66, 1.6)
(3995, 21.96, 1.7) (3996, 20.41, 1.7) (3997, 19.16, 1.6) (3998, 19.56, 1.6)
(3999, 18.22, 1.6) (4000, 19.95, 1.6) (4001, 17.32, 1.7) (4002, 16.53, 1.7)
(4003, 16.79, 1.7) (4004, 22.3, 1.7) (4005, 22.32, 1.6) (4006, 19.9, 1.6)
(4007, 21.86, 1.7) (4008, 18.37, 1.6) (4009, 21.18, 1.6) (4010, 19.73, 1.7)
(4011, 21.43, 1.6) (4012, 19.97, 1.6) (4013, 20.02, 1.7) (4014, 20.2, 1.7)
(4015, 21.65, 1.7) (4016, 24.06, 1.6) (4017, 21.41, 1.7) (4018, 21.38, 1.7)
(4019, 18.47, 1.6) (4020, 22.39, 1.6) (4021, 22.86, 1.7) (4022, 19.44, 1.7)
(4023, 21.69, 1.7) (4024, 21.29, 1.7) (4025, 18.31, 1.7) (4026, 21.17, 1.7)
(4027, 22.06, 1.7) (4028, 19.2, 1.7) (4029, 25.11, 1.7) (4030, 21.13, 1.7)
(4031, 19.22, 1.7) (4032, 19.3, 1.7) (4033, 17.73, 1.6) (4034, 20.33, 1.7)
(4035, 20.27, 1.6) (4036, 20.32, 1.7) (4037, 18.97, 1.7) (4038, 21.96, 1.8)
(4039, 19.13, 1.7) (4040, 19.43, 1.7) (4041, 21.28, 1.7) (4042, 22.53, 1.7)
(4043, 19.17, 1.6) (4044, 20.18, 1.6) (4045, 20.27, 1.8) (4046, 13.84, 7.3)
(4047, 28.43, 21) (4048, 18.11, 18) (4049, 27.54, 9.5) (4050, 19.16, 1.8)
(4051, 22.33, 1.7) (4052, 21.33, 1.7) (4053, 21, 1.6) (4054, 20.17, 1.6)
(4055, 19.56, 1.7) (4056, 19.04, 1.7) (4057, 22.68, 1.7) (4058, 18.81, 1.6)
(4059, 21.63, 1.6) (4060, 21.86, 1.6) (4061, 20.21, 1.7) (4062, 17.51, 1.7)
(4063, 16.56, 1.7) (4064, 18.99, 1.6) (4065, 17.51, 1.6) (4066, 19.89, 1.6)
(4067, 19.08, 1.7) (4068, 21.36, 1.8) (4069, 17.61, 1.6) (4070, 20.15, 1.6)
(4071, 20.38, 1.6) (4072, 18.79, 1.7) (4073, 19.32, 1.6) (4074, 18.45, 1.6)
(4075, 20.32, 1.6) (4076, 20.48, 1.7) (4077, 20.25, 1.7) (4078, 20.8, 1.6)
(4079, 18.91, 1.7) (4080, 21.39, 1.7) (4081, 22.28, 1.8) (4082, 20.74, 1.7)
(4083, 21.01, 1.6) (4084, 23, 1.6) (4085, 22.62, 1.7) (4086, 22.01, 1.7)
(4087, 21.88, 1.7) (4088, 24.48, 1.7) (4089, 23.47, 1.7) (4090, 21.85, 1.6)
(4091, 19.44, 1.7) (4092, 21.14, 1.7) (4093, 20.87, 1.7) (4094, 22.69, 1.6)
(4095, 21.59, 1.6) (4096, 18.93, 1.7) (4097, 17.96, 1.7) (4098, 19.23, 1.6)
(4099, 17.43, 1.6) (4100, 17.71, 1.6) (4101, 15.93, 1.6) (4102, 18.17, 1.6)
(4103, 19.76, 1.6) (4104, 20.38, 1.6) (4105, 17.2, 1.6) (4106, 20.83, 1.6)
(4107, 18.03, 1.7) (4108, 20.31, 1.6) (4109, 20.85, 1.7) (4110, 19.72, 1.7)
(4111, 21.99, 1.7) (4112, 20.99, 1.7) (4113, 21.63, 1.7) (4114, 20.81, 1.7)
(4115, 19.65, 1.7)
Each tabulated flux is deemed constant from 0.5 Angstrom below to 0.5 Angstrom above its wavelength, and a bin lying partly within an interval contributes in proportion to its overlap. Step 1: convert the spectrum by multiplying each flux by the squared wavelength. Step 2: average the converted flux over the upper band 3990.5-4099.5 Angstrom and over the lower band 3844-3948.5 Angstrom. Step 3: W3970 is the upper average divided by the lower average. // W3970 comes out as 1.91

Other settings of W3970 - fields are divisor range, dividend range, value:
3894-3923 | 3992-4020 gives 1.49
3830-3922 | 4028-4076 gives 1.93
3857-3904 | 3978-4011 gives 1.75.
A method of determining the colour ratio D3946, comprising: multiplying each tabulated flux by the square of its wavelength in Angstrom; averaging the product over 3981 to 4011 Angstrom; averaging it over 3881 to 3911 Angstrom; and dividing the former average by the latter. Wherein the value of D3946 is 1.56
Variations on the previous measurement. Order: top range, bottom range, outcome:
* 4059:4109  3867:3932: 1.80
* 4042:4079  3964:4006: 1.36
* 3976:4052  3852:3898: 1.90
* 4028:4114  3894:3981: 1.81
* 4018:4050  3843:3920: 1.86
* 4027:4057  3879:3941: 1.87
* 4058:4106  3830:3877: 2.31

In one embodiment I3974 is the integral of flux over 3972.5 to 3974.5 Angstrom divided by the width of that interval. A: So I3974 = 9.91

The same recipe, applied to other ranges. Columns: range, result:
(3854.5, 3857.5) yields 10.7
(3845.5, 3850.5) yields 11.3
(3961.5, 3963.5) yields 13.3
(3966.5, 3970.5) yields 5.87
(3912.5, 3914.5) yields 14.8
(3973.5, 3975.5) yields 10.8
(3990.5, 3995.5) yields 18.9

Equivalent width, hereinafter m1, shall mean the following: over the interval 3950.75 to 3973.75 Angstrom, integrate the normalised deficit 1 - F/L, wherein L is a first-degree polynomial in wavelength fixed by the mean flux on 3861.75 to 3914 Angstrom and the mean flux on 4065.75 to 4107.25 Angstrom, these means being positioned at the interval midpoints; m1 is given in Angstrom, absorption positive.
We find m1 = 5.7 Angstrom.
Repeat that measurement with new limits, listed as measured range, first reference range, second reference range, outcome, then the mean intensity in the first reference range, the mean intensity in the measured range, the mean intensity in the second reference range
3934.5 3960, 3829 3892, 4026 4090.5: 4.47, 10.1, 12.2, 20.5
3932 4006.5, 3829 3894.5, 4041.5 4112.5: 7.81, 10.1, 13.8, 20.3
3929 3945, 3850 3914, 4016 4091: 6.91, 12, 8.4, 20.6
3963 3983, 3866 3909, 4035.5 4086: 6.33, 11.9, 11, 20.3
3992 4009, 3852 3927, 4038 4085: -1.99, 12.2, 19.5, 20.3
